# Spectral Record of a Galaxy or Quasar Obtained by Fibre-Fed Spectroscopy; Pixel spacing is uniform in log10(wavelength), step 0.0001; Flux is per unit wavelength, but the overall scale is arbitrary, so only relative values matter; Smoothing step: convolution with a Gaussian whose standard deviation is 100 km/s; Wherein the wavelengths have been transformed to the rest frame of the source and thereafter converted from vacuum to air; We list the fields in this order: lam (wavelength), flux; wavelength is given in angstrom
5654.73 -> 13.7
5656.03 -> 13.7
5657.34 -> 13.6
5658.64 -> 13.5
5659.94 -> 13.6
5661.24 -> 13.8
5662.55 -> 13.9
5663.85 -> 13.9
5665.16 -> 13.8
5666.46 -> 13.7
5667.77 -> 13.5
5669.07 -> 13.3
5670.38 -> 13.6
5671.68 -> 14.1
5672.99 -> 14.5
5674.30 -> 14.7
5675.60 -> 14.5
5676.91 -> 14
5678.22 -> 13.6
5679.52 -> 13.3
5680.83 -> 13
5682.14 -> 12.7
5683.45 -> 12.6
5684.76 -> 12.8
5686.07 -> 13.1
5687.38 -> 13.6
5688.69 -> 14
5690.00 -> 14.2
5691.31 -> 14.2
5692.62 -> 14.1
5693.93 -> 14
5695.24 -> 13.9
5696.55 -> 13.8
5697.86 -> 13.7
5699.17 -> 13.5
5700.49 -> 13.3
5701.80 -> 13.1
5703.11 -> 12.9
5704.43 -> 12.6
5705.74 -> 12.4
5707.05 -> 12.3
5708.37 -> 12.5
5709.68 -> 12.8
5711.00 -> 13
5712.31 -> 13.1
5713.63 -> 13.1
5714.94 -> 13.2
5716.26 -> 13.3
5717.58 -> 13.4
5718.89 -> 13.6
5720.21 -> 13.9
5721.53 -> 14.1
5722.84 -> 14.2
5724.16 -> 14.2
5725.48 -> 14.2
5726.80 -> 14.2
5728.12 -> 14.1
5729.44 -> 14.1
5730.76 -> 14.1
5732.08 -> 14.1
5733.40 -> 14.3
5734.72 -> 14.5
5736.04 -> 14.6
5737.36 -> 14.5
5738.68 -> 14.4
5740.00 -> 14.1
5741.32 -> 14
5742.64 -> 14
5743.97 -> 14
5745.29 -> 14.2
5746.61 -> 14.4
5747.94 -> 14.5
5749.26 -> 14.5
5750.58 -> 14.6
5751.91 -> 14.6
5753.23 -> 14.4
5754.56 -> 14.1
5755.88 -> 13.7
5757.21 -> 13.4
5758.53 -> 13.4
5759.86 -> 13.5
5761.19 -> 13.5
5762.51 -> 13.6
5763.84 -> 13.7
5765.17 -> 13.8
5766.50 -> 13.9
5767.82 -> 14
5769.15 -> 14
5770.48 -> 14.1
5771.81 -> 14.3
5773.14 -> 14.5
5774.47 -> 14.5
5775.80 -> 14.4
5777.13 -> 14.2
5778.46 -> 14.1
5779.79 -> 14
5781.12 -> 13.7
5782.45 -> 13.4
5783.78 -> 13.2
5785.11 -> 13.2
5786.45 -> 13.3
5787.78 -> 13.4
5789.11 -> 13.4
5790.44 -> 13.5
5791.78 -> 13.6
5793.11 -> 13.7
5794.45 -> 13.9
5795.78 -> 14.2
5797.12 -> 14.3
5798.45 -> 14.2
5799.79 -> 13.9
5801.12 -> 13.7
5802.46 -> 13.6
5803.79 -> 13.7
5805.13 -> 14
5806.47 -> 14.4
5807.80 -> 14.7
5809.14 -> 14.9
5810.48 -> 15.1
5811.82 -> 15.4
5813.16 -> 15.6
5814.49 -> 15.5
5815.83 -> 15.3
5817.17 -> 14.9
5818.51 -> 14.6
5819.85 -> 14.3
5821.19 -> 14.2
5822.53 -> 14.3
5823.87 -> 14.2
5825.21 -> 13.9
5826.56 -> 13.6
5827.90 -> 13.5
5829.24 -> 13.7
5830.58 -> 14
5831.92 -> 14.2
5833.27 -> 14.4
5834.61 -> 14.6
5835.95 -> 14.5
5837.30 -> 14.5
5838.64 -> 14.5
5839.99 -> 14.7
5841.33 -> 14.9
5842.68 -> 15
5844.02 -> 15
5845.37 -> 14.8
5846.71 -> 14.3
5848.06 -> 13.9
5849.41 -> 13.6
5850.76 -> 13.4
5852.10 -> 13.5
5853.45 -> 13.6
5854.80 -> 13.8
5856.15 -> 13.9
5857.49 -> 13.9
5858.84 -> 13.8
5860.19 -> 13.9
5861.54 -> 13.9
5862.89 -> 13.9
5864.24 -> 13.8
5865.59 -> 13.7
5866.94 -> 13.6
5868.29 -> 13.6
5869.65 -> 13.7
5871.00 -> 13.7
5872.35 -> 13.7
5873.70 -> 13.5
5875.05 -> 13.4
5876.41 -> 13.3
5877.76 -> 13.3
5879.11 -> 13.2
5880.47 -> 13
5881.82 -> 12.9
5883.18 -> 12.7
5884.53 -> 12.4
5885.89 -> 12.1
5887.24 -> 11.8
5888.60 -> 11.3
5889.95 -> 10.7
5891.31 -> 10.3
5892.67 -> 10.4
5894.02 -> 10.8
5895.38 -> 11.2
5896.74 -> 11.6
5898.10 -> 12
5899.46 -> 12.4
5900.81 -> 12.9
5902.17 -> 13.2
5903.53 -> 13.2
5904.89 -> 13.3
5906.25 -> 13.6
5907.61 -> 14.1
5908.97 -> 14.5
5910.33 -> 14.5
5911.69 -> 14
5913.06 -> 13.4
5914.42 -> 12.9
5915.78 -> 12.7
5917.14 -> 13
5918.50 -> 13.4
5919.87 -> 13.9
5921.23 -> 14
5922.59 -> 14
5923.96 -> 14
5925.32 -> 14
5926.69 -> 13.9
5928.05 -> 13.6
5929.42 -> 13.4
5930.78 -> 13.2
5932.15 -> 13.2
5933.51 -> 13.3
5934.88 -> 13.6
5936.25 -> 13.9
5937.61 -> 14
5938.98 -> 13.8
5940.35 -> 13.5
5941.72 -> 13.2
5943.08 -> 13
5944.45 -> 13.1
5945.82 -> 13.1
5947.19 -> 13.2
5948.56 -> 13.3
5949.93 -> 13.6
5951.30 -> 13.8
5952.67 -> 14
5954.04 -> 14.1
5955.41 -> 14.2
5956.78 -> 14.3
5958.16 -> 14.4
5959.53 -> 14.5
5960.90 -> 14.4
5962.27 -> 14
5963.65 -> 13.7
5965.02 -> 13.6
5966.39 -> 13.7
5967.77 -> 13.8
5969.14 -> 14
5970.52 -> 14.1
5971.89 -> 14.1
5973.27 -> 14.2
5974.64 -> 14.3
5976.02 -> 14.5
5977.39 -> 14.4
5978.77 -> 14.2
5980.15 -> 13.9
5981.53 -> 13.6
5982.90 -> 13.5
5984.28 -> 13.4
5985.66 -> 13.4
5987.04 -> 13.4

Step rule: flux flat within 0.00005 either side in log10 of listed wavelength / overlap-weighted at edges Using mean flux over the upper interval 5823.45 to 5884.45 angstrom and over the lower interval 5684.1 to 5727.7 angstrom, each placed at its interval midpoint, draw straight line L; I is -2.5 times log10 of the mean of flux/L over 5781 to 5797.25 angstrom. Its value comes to 0.01 mag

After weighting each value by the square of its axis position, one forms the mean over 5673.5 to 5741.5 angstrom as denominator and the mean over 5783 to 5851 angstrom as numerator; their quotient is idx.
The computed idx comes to 1.08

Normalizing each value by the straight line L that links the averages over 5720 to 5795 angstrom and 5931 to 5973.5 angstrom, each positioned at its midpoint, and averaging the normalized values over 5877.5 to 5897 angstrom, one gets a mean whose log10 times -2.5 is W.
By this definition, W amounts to 0.171 mag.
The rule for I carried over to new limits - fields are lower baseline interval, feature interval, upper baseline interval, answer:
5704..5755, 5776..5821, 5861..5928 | -0.05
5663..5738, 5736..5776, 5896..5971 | -0.04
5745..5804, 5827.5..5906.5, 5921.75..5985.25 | 0.04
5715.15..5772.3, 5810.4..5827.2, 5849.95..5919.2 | -0.09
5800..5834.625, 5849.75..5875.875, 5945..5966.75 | 0.04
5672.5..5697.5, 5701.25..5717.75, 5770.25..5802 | 0.07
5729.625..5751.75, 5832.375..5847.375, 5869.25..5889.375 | -0.10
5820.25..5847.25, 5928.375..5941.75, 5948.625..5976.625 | 0.05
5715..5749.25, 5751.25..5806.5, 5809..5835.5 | 0.04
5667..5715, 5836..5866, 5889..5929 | -0.08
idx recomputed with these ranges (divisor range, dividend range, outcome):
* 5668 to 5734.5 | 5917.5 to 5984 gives 1.11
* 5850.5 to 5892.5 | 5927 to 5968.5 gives 1.07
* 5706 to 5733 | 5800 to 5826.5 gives 1.10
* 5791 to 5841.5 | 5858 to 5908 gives 0.91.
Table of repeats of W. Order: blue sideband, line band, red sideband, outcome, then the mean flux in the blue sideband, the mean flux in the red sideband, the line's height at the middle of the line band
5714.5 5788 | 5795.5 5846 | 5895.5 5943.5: -0.05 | 14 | 13.4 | 13.8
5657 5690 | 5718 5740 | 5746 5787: -0.03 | 13.6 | 14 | 13.8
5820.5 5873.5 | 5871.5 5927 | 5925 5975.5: 0.08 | 14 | 13.8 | 13.9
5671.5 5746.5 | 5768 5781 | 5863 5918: -0.06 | 13.7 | 12.8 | 13.4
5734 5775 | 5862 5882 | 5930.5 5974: 0.03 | 14.1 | 13.8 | 13.9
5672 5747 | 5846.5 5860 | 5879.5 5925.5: -0.06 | 13.7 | 12.8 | 13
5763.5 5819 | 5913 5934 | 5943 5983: 0.04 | 14.1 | 13.9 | 14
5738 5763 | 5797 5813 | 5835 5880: -0.03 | 14.1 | 13.9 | 14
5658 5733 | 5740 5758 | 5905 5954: -0.05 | 13.6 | 13.6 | 13.6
